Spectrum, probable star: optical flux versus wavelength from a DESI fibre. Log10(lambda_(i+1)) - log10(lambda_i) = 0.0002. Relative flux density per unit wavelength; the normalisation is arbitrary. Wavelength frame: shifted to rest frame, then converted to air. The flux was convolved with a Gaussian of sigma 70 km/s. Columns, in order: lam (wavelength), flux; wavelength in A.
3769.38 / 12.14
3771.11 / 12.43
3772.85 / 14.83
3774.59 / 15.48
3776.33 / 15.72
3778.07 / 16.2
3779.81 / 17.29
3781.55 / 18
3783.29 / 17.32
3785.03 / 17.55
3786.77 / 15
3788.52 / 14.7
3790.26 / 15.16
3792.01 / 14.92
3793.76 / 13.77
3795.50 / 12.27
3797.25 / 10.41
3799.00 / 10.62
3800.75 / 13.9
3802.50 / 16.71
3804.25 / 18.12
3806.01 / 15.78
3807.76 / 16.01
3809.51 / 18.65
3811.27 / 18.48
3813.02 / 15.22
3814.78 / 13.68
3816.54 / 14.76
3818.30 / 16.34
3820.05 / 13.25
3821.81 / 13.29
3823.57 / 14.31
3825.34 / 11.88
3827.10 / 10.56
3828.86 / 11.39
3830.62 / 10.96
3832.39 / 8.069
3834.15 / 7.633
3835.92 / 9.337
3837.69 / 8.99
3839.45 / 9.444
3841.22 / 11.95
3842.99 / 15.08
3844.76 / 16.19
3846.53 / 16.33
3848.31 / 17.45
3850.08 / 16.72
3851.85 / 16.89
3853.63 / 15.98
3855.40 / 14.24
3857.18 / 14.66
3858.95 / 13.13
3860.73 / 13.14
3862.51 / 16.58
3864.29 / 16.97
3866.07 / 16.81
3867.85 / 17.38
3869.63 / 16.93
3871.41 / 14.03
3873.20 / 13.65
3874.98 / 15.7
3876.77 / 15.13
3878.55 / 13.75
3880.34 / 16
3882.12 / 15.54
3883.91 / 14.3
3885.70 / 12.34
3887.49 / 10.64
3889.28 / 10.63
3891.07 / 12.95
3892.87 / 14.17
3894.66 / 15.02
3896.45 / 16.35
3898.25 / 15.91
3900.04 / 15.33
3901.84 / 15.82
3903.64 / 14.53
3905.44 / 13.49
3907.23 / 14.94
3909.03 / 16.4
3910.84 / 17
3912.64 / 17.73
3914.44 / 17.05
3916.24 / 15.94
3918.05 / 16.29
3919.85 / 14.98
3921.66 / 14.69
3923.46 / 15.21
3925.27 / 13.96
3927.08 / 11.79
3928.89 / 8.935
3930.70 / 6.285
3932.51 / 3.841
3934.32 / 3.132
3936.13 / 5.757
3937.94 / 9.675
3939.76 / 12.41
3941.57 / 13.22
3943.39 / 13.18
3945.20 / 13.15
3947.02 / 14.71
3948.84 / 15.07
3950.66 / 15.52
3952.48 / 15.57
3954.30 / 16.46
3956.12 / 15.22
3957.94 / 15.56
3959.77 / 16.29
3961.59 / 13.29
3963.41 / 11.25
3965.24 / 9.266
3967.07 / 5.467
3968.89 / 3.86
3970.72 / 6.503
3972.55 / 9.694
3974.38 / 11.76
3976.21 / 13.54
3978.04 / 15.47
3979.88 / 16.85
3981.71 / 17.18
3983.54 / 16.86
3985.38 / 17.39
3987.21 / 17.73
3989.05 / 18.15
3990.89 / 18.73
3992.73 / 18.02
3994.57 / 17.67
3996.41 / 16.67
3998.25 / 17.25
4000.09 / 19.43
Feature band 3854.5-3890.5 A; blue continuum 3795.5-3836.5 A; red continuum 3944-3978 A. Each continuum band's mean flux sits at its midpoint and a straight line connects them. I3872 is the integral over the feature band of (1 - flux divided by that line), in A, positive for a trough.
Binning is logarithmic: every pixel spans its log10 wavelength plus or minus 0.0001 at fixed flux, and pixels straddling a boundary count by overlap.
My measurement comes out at -4.16 A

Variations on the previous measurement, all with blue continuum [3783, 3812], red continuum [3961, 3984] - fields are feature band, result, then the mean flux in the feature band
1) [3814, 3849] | 4.74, 12.5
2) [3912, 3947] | 1.28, 12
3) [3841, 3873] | -3.85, 15.6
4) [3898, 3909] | -1.79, 15.1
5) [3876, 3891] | -0.12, 13.5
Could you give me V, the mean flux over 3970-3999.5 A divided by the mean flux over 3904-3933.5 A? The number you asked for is 1.2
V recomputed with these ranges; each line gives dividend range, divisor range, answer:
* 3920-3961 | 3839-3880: 0.81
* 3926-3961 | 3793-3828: 0.83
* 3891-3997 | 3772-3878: 0.94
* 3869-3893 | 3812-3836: 1.13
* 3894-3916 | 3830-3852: 1.26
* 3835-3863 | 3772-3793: 0.88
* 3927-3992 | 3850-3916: 0.83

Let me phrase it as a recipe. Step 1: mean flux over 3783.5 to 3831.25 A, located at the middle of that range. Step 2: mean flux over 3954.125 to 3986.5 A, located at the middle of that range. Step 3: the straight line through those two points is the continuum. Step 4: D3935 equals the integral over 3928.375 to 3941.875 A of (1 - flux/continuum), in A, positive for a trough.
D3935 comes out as 5.7 A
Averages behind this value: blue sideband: 14.4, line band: 7.65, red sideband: 12.8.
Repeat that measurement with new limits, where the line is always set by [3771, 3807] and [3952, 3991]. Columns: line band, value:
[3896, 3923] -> -3.1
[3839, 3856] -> -0.6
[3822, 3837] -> 4.2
